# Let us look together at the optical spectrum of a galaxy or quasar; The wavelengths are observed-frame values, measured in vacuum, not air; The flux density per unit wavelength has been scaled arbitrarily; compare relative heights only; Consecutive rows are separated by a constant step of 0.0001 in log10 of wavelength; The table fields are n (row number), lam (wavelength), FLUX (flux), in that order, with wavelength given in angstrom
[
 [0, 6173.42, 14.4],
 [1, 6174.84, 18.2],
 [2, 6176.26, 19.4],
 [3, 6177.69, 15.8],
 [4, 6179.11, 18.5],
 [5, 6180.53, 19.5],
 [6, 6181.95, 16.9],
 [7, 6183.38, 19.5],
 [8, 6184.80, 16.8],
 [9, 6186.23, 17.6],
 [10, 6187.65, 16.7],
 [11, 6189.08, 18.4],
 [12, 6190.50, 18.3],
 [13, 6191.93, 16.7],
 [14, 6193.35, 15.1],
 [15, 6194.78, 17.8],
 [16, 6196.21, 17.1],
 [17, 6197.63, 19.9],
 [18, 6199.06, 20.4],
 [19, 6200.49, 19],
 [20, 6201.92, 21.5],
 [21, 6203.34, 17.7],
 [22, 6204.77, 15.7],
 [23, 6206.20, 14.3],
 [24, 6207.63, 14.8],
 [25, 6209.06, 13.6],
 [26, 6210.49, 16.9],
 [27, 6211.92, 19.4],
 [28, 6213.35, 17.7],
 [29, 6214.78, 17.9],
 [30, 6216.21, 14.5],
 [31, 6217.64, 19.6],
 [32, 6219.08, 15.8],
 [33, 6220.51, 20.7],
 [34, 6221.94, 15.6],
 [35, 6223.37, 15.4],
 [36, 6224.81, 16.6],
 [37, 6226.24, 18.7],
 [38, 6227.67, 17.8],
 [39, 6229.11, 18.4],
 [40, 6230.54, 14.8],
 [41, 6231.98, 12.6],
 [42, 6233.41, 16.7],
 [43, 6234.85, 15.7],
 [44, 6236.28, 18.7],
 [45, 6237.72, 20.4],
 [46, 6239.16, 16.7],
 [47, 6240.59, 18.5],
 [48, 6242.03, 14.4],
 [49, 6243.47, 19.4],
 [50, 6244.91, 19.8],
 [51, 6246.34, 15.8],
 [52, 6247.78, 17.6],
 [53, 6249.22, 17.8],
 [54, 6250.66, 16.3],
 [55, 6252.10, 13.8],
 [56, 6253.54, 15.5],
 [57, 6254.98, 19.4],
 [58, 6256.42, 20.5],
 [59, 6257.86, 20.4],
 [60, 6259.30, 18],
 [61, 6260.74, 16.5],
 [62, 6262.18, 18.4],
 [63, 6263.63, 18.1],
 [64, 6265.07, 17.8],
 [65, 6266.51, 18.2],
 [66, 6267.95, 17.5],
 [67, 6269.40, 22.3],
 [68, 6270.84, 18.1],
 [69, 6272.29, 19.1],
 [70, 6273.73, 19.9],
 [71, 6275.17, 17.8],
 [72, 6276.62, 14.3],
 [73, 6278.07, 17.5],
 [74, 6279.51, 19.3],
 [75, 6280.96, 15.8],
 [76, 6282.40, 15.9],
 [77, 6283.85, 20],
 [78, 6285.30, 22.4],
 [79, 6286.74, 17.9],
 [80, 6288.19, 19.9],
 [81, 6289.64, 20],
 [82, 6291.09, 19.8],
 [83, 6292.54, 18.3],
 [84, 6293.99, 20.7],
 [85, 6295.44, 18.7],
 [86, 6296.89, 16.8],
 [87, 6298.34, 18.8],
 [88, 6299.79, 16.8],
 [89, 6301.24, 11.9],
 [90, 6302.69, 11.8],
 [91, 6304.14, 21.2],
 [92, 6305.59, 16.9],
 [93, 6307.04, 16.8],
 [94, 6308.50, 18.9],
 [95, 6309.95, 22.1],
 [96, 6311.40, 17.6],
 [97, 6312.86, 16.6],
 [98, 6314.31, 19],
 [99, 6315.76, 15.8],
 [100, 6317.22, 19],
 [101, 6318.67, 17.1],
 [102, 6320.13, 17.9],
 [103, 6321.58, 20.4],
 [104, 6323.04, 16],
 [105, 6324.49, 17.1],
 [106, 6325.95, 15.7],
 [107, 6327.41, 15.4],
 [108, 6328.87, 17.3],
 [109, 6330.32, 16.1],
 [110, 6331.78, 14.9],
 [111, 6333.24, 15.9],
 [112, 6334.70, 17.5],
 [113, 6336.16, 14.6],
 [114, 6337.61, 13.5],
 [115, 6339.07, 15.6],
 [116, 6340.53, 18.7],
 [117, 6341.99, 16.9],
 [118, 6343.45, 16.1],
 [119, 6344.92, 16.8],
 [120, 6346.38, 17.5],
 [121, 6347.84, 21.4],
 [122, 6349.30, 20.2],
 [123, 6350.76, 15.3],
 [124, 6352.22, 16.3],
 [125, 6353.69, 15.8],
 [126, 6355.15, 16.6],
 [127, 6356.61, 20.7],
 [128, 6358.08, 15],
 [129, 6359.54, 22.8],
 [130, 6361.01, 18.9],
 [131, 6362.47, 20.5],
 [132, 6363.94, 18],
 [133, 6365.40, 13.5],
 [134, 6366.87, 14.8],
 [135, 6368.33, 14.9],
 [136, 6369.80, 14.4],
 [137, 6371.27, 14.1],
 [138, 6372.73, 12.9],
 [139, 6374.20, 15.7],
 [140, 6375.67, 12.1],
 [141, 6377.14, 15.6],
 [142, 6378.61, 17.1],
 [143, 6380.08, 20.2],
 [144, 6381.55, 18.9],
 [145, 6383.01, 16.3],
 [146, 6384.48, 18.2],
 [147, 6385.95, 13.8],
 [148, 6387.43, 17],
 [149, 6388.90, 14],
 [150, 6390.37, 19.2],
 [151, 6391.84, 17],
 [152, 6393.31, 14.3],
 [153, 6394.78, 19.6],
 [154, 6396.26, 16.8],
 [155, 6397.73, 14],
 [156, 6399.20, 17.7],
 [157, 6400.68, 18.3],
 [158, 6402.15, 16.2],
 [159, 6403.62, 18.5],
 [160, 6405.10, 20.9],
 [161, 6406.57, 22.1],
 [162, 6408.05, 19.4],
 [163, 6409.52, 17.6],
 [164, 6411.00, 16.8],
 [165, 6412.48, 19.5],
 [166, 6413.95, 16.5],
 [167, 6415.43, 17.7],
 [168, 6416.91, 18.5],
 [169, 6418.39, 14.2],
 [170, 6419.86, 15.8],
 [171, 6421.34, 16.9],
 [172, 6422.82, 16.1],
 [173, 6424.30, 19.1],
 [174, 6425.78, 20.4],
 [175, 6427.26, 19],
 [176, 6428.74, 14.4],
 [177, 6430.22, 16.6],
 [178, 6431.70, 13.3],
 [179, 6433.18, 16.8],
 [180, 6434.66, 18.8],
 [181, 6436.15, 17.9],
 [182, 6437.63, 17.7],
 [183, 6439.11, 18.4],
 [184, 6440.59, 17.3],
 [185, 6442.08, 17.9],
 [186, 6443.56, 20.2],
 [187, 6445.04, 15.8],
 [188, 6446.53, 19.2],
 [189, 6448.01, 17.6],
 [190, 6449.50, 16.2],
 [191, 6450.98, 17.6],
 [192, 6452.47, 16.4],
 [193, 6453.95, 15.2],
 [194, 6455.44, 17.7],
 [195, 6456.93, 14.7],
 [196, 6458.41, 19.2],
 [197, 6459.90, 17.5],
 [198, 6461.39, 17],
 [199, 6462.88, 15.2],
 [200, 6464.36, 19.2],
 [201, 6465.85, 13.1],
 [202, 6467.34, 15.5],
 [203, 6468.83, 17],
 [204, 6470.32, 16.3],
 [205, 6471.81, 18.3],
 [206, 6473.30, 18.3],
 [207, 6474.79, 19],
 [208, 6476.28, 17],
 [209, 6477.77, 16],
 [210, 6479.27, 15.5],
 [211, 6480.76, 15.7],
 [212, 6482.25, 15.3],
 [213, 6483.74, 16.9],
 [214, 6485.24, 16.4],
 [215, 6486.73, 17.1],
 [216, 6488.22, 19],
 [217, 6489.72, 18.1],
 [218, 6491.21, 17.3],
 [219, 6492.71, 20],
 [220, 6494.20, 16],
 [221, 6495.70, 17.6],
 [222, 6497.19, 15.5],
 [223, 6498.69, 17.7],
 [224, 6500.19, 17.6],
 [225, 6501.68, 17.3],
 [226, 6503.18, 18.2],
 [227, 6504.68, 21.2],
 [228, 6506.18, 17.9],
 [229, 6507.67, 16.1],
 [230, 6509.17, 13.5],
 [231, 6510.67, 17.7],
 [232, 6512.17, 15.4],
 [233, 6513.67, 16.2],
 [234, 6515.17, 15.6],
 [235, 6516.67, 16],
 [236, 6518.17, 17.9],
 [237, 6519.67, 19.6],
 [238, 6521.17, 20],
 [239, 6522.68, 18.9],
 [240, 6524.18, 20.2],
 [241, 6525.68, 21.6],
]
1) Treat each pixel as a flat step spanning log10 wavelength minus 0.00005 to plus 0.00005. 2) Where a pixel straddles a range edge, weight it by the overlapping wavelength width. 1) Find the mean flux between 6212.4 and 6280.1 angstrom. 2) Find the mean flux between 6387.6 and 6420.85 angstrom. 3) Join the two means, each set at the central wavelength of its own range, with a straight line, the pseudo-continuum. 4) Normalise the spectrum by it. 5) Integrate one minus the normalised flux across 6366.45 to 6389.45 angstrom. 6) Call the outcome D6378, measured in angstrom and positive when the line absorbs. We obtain 2.4 angstrom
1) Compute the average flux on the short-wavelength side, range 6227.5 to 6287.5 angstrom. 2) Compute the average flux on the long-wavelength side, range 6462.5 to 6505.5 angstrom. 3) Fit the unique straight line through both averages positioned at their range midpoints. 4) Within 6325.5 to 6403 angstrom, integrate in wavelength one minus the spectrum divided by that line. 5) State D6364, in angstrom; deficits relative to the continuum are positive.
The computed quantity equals 3.8 angstrom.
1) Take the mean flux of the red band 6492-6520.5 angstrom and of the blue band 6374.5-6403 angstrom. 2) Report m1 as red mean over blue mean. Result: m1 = 1.0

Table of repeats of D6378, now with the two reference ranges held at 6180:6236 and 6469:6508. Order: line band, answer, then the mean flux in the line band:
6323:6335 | 0.8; 16.2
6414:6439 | 0.4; 17.1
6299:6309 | 0.6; 16.3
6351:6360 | -0.1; 17.6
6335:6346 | 0.7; 16.1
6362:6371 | 0.8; 15.8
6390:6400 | 0.3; 16.9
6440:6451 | -0.2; 17.7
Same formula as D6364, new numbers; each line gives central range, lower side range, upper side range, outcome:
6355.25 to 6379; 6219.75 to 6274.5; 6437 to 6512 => 1.5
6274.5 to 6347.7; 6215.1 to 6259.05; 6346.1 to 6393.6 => -1.8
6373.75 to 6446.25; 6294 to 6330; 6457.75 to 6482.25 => -1.1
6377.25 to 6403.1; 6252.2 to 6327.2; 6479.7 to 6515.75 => 0.9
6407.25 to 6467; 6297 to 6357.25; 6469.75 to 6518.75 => -0.4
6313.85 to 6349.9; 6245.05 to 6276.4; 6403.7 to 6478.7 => 1.5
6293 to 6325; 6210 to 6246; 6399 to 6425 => -0.2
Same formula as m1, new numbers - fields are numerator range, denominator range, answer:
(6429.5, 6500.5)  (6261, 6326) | 0.95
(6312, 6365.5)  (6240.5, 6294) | 0.95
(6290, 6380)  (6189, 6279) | 0.97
